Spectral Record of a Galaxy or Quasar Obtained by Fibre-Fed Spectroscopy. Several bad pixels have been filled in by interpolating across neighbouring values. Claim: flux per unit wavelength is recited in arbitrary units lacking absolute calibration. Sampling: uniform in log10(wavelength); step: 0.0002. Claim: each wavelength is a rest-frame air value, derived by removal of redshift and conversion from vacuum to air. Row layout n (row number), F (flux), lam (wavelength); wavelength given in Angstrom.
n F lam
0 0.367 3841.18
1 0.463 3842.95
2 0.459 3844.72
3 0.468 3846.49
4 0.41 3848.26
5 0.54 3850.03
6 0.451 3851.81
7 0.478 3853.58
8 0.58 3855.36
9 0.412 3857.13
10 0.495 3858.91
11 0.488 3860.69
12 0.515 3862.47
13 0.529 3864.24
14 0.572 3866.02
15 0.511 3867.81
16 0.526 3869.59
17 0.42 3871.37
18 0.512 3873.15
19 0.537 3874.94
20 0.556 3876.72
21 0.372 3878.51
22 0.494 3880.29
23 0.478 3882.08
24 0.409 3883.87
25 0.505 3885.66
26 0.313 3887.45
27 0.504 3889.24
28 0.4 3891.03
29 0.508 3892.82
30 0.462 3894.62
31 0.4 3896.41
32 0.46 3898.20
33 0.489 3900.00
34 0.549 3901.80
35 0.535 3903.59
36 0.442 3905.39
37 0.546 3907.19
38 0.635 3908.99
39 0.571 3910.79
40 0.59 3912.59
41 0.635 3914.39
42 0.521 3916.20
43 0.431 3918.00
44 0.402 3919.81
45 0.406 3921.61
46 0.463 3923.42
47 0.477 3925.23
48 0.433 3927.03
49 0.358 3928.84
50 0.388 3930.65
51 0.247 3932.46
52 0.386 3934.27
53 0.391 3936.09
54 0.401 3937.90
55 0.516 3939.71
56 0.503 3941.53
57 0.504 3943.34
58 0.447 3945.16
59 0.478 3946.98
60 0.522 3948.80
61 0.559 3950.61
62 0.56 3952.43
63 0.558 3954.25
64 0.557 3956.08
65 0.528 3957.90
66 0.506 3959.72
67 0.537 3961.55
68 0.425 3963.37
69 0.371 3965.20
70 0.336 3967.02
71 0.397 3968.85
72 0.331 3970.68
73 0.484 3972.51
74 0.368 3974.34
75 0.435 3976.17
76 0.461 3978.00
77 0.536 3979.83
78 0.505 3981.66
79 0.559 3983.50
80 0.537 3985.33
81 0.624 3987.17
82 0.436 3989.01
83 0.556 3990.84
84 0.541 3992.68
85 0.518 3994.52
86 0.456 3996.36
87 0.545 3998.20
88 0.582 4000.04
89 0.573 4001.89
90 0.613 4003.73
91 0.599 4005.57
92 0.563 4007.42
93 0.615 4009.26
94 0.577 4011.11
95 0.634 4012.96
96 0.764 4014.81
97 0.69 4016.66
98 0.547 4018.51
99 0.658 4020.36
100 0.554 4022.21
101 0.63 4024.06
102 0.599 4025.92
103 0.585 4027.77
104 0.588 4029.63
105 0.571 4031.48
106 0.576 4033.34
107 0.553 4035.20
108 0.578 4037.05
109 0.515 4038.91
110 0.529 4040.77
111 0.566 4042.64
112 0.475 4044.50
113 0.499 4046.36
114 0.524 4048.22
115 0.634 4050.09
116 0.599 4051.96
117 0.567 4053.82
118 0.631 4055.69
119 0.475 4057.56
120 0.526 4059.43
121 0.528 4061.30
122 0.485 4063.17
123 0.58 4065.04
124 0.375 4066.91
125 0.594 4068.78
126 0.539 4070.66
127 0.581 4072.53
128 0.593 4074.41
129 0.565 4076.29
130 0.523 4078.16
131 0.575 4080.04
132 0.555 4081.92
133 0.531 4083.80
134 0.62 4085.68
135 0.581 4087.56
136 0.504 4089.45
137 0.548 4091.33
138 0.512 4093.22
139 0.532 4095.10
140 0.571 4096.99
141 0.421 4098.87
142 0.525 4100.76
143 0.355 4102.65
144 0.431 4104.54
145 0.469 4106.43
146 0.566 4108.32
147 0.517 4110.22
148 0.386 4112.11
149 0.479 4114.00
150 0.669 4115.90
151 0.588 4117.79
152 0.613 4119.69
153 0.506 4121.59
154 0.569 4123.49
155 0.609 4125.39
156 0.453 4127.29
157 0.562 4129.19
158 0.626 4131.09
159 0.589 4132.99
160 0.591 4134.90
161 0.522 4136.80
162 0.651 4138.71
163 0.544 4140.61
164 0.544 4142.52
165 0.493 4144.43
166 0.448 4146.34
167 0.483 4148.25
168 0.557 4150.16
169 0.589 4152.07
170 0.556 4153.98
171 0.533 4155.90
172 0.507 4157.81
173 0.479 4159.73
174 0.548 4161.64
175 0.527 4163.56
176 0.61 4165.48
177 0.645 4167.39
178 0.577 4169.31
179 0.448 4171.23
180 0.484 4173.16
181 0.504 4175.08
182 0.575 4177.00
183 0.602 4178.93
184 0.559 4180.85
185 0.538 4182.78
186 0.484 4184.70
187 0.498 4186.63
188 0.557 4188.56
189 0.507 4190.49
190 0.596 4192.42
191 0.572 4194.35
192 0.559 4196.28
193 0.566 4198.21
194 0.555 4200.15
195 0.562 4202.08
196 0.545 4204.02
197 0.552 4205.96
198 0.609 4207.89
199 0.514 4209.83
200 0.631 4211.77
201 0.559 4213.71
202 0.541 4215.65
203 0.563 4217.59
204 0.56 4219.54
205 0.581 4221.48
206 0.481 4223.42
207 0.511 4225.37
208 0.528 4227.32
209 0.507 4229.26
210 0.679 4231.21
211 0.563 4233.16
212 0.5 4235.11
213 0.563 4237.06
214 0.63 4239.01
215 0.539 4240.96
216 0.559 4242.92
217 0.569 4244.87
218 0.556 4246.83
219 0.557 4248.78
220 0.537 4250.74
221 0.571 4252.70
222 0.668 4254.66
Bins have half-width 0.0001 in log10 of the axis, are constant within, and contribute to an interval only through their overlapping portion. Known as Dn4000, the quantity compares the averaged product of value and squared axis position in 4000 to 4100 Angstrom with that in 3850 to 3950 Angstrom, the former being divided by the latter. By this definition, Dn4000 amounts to 1.28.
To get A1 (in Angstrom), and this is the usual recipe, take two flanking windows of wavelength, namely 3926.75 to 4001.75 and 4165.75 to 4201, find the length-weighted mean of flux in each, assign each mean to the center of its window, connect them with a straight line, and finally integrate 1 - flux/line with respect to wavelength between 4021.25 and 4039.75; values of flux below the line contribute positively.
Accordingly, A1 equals -2.95 Angstrom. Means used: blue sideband 0.474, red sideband 0.547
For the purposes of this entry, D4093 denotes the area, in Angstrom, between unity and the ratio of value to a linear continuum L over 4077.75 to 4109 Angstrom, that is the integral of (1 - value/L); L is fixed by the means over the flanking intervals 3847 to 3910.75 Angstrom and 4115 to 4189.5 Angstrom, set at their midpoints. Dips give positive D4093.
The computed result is 1.0 Angstrom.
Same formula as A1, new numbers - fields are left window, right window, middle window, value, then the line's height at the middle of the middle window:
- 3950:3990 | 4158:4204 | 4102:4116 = 1.3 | 0.523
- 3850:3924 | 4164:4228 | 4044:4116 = 0.0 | 0.528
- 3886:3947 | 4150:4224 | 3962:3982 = 2.5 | 0.482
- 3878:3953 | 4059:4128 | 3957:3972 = 1.7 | 0.486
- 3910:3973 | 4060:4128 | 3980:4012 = -4.3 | 0.487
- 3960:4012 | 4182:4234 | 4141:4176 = 0.8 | 0.542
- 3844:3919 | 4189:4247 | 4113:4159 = -0.9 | 0.543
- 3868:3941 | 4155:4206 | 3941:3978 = 1.0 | 0.483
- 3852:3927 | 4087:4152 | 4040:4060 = -1.2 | 0.518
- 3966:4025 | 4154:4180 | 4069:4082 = -0.6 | 0.54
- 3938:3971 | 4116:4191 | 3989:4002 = -0.9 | 0.494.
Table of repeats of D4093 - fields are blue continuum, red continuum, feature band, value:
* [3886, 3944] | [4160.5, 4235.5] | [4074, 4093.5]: -1.5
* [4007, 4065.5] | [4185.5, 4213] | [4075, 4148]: 4.2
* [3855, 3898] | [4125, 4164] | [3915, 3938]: 3.7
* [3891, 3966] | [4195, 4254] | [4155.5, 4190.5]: 0.5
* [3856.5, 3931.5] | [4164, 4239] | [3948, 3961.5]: -1.2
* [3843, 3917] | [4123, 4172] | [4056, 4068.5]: 0.6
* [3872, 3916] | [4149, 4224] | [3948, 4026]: -3.0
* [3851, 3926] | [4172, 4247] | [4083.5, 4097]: -0.5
